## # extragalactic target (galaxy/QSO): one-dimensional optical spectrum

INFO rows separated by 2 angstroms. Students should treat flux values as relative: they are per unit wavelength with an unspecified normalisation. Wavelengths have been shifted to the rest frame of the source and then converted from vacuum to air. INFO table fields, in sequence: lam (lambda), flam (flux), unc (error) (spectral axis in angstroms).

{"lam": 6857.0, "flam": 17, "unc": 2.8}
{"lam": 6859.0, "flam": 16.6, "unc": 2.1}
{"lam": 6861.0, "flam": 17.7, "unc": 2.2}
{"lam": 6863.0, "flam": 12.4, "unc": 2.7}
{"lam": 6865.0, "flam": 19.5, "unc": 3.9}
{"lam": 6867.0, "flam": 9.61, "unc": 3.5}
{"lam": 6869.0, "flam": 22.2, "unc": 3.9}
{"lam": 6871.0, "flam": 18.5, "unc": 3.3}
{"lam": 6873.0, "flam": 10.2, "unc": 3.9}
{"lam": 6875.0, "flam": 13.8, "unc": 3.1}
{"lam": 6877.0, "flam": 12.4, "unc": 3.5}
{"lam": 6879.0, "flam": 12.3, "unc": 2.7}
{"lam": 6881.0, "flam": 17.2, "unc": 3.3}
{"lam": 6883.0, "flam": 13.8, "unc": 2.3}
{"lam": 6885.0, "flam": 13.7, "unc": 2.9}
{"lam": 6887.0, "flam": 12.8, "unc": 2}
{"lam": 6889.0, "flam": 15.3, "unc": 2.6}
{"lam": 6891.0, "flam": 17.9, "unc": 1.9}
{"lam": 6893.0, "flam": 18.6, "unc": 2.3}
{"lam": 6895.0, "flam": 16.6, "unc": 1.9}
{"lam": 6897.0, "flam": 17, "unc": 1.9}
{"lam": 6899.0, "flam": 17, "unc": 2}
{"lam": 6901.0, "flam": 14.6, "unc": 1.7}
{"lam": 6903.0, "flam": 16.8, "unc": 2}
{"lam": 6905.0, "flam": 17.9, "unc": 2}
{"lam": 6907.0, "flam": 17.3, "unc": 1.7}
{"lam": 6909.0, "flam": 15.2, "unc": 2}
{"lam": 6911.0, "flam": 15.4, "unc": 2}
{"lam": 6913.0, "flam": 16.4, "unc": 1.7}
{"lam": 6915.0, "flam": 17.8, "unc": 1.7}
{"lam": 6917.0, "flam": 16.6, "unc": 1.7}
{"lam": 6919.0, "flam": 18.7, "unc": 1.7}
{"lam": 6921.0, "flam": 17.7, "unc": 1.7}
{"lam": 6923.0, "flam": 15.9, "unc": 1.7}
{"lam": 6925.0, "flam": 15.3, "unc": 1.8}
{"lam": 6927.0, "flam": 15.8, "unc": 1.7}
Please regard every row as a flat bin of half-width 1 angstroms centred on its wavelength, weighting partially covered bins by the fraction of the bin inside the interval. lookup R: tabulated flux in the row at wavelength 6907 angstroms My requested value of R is 17.3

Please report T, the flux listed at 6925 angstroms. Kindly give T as 15.3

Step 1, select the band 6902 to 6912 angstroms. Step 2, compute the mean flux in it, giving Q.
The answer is 16.5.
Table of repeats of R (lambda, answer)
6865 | 19.5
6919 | 18.7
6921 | 17.7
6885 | 13.7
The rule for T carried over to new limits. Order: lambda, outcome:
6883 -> 13.8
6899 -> 17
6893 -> 18.6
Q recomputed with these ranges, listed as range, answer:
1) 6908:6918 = 16.3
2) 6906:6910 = 16.2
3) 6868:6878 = 15.4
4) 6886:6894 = 16.2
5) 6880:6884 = 15.5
